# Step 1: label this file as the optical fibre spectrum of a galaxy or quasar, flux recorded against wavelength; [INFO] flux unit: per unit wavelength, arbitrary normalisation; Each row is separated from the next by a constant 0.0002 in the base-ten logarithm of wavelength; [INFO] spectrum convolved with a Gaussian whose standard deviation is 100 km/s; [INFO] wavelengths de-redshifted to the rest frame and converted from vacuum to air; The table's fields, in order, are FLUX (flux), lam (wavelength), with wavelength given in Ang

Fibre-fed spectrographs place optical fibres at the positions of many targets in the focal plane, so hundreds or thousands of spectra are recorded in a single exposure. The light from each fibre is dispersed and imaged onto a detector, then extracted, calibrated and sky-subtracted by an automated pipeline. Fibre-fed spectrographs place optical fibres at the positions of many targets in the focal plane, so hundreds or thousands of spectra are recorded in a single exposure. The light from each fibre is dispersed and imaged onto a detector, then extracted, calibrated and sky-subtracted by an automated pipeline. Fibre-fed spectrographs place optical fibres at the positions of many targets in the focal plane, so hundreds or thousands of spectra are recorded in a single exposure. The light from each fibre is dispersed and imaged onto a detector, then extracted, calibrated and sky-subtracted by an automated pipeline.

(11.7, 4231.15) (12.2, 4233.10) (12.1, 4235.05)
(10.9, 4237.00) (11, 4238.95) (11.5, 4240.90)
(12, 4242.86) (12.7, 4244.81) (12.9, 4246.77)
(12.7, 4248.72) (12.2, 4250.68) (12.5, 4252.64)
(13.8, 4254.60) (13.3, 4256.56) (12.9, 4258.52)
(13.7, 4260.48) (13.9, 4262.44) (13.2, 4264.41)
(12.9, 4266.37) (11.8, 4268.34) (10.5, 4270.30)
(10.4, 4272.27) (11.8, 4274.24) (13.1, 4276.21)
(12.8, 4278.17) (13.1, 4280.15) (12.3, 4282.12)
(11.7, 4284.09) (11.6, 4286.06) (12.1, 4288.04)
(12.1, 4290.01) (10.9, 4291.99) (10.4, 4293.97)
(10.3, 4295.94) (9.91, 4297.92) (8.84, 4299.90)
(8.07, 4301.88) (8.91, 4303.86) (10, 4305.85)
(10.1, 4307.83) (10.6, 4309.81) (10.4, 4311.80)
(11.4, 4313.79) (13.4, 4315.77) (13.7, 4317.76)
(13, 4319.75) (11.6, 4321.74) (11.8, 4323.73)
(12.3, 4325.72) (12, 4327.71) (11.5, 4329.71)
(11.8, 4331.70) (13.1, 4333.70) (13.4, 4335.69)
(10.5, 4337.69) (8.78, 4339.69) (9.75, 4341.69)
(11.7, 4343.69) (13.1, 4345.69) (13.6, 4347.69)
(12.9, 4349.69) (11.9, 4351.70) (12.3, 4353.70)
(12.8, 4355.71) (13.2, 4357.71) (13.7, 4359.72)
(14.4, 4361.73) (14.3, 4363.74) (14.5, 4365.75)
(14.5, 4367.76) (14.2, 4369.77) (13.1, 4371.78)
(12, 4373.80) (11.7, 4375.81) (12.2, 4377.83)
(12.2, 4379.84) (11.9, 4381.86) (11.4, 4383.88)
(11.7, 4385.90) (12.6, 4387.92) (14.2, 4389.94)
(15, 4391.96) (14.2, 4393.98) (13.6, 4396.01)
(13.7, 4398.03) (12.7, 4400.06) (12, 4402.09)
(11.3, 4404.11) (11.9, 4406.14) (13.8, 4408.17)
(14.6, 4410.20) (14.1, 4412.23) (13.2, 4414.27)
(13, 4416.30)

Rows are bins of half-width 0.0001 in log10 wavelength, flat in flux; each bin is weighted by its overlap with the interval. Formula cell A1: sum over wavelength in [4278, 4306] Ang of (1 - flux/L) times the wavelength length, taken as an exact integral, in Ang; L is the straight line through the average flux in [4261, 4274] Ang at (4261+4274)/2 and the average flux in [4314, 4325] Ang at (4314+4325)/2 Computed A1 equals 3.44 Ang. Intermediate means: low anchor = 12.2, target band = 10.8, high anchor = 12.6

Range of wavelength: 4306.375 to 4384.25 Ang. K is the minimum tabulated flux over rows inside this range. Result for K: 8.78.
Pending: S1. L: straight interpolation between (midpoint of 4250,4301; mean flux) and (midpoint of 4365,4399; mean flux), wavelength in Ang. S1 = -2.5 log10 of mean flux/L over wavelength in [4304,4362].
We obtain 0.06 mag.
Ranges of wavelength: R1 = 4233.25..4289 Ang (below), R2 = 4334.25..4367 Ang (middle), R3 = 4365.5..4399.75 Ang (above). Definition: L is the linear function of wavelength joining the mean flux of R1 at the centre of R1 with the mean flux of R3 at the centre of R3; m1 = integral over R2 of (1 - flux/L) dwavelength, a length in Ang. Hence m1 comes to 0.8 Ang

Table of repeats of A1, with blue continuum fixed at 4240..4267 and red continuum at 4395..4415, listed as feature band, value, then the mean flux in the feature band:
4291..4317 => 5.35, 10.3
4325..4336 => 0.59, 12.3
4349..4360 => 0.23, 12.7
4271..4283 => 0.65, 12.2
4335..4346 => 1.67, 11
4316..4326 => 0.31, 12.6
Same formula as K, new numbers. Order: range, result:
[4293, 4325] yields 8.07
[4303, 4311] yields 8.91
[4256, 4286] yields 10.4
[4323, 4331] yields 11.5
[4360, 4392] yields 11.4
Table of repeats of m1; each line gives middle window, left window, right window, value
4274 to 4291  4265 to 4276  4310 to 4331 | -0.81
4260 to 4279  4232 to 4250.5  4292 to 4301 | -2.44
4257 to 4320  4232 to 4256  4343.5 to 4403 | 4.80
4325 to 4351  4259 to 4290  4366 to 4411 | 1.64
